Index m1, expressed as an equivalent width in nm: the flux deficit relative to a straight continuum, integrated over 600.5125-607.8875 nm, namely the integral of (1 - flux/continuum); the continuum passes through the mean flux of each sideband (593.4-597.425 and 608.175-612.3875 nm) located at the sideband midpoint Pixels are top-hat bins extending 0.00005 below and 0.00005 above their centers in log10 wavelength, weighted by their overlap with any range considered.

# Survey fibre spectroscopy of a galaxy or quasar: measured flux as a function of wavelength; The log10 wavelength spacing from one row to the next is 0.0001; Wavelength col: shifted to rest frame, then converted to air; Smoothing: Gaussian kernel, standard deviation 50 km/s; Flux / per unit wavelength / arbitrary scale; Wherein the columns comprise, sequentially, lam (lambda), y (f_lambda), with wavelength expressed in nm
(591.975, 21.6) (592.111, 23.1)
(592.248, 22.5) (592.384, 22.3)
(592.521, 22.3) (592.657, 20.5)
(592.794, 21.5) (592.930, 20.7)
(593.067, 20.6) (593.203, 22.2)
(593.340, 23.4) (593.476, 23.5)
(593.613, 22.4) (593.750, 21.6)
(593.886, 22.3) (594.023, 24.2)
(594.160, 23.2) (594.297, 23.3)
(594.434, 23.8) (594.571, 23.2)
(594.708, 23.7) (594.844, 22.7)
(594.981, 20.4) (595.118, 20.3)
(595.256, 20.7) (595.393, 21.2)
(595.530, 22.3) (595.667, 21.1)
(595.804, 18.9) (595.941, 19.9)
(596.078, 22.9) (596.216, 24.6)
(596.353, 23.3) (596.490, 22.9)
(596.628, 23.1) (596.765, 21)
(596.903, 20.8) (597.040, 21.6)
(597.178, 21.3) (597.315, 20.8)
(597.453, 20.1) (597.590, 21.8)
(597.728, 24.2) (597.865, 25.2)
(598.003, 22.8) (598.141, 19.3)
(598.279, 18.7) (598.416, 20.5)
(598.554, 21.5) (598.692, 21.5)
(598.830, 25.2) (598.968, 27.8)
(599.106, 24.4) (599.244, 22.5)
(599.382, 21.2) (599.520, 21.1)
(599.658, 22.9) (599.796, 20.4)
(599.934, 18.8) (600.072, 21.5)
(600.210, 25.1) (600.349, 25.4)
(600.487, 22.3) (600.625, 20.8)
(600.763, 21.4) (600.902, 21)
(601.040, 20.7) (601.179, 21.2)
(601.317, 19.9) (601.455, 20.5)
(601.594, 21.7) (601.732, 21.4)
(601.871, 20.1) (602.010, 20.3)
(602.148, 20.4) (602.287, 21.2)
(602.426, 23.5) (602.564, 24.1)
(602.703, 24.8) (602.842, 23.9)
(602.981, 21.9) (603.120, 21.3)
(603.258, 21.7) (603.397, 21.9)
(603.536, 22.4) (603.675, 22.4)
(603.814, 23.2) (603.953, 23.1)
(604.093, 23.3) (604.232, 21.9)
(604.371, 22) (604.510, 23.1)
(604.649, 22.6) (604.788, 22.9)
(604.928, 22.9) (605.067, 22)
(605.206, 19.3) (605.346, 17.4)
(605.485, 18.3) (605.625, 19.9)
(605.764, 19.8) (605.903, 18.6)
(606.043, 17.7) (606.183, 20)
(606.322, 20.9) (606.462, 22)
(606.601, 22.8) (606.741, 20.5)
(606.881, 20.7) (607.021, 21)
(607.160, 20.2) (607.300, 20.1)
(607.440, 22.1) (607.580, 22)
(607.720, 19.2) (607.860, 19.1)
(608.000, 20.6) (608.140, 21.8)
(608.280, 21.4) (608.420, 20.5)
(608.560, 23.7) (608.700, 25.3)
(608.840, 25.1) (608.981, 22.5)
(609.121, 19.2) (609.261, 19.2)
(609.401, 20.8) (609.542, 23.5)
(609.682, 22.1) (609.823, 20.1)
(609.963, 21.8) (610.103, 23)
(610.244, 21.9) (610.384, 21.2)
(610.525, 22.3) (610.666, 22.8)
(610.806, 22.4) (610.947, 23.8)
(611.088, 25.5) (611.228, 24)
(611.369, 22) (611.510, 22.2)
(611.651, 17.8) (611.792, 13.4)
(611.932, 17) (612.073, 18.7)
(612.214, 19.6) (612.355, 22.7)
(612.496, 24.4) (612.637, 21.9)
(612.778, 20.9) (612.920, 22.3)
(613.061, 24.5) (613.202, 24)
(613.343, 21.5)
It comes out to 0.16 nm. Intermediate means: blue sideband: 22.1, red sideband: 21.5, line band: 21.3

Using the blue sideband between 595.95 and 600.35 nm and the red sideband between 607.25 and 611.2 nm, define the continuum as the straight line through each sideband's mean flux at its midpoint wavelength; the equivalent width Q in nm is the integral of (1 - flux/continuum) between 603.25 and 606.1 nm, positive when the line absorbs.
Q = 0.10 nm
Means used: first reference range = 22.2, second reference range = 21.9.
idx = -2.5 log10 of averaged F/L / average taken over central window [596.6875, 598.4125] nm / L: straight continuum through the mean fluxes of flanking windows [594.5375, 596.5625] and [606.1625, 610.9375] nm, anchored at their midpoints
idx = 0.02 mag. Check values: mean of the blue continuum 21.9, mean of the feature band 21.4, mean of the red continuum 21.6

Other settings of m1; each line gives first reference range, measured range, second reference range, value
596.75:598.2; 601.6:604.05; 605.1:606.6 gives -0.22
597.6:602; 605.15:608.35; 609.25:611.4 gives 0.29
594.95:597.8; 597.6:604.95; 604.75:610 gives -0.30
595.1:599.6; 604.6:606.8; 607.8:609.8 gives 0.14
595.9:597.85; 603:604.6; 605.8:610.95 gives -0.05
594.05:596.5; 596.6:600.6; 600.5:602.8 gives -0.06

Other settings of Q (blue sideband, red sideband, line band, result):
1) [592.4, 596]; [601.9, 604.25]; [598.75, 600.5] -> -0.06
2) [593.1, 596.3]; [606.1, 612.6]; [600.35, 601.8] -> 0.04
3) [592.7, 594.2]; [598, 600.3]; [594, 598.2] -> 0.02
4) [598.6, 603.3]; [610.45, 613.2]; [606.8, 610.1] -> 0.05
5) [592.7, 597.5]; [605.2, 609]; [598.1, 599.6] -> -0.04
